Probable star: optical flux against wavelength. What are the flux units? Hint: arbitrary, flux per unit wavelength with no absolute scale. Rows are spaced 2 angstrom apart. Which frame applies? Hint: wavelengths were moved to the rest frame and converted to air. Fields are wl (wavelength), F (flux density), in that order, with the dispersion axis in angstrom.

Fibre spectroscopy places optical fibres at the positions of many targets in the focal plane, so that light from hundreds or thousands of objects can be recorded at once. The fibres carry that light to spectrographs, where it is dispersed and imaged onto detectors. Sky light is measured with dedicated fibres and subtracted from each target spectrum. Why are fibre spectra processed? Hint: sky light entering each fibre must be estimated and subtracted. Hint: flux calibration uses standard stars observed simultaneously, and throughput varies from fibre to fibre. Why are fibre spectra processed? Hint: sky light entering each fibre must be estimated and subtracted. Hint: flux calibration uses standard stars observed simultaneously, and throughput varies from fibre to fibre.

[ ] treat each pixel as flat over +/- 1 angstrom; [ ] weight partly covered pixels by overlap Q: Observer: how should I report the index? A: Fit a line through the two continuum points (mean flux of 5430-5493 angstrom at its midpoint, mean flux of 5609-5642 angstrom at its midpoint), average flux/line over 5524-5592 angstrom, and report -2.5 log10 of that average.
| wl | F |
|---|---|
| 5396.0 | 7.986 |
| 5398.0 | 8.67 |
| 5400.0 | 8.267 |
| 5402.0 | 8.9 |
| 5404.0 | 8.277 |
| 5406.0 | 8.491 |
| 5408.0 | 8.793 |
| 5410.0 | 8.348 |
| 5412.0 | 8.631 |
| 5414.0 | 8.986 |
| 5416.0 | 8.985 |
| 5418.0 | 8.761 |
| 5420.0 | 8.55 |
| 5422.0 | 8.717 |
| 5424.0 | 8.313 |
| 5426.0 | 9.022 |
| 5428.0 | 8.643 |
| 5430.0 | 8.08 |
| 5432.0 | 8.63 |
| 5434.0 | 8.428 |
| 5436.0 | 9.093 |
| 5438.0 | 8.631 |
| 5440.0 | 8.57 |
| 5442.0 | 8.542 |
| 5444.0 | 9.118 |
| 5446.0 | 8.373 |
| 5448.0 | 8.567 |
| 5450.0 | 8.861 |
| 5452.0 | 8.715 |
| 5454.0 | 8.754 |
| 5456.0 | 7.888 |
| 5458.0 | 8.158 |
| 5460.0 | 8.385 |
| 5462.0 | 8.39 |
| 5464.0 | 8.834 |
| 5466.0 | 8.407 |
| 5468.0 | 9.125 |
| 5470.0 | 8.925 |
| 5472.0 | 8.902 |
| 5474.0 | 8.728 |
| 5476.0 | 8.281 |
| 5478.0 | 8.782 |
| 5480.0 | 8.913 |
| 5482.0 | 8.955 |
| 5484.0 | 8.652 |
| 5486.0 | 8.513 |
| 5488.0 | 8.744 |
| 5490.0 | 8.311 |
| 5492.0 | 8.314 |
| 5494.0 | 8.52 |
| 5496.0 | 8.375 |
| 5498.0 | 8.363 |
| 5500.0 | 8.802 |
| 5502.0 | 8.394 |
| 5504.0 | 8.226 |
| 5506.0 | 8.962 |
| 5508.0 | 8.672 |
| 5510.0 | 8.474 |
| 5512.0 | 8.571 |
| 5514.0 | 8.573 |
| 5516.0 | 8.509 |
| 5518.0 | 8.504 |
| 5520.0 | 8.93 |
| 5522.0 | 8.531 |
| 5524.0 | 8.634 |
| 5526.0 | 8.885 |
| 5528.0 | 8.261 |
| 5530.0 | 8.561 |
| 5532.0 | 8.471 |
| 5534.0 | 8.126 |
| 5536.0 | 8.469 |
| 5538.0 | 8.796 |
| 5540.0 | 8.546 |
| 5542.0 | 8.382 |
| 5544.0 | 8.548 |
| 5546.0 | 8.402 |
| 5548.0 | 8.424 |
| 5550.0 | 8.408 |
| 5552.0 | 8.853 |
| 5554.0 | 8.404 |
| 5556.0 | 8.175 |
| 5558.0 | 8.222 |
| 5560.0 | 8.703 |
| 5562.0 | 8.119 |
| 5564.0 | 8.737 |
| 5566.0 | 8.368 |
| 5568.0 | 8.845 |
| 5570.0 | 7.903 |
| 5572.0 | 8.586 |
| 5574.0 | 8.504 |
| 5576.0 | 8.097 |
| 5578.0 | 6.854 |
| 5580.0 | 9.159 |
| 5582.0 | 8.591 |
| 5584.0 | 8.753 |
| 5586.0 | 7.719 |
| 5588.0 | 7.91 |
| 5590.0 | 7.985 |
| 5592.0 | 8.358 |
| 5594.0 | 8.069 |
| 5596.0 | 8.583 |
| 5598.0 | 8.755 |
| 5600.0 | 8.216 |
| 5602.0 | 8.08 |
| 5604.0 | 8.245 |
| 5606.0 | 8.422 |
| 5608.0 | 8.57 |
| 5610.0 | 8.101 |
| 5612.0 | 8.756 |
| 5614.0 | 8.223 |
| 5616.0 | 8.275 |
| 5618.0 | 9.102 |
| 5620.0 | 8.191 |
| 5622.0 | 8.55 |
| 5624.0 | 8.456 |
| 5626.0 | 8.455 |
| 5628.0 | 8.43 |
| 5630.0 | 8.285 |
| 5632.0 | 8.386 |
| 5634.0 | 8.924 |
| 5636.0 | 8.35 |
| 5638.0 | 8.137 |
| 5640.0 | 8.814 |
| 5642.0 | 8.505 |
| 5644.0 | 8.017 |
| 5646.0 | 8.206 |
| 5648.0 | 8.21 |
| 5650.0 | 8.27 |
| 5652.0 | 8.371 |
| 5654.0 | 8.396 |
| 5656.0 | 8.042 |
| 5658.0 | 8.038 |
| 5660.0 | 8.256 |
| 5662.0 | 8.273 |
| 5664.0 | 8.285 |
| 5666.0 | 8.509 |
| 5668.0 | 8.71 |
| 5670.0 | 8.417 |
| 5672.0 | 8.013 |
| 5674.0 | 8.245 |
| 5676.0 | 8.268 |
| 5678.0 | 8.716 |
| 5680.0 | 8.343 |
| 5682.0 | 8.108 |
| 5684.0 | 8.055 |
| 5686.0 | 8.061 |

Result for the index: 0.018 mag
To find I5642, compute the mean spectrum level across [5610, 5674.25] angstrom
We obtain 8.38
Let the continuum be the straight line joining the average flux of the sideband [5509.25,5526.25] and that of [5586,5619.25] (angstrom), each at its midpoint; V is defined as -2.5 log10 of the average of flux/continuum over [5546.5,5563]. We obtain 0.01 mag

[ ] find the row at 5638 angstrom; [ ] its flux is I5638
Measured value 8.137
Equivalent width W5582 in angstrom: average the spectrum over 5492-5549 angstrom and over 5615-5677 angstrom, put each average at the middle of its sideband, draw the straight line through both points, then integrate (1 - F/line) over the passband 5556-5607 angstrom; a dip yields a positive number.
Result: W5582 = 0.9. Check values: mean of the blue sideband 8.53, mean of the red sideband 8.37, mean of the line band 8.31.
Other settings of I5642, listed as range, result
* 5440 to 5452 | 8.68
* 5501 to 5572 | 8.5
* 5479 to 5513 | 8.57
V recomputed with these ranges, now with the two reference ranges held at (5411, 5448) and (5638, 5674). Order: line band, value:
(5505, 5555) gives -0.006 mag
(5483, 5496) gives 0.009 mag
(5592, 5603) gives 0.008 mag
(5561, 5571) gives 0.007 mag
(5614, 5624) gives -0.016 mag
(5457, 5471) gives 0.001 mag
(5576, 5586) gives 0.023 mag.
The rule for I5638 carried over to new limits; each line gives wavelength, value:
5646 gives 8.206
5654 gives 8.396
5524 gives 8.634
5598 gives 8.755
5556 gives 8.175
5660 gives 8.256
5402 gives 8.9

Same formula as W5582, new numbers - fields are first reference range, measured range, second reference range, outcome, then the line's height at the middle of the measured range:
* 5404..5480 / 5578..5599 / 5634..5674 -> 0.3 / 8.42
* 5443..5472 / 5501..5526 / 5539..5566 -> -0.2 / 8.52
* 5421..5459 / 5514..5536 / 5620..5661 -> -0.1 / 8.49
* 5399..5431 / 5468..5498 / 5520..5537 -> -0.3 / 8.55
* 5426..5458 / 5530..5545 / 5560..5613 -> -0.1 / 8.42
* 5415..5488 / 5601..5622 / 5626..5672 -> 0.0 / 8.41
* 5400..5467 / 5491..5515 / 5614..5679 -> 0.0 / 8.52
